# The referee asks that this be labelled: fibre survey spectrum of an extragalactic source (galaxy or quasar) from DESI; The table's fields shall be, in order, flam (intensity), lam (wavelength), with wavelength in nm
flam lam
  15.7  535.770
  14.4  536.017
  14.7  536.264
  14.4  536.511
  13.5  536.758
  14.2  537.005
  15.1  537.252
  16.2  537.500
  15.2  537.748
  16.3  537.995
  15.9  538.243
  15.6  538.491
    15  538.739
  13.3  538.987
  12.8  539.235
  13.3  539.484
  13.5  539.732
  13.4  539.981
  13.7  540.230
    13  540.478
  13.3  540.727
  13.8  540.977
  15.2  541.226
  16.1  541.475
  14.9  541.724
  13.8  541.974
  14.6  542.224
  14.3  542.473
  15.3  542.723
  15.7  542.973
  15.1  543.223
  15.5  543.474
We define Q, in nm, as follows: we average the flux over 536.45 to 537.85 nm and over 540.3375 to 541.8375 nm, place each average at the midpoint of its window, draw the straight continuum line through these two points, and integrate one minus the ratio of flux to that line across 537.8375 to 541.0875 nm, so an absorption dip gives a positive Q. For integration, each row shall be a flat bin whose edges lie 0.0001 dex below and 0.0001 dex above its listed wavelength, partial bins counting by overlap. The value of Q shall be 0.10 nm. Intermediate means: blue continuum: 14.8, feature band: 14.1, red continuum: 14.4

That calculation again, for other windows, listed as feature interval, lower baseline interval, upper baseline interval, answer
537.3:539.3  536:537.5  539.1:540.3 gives -0.173 nm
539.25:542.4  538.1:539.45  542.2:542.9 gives 0.141 nm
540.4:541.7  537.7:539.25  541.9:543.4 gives 0.047 nm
